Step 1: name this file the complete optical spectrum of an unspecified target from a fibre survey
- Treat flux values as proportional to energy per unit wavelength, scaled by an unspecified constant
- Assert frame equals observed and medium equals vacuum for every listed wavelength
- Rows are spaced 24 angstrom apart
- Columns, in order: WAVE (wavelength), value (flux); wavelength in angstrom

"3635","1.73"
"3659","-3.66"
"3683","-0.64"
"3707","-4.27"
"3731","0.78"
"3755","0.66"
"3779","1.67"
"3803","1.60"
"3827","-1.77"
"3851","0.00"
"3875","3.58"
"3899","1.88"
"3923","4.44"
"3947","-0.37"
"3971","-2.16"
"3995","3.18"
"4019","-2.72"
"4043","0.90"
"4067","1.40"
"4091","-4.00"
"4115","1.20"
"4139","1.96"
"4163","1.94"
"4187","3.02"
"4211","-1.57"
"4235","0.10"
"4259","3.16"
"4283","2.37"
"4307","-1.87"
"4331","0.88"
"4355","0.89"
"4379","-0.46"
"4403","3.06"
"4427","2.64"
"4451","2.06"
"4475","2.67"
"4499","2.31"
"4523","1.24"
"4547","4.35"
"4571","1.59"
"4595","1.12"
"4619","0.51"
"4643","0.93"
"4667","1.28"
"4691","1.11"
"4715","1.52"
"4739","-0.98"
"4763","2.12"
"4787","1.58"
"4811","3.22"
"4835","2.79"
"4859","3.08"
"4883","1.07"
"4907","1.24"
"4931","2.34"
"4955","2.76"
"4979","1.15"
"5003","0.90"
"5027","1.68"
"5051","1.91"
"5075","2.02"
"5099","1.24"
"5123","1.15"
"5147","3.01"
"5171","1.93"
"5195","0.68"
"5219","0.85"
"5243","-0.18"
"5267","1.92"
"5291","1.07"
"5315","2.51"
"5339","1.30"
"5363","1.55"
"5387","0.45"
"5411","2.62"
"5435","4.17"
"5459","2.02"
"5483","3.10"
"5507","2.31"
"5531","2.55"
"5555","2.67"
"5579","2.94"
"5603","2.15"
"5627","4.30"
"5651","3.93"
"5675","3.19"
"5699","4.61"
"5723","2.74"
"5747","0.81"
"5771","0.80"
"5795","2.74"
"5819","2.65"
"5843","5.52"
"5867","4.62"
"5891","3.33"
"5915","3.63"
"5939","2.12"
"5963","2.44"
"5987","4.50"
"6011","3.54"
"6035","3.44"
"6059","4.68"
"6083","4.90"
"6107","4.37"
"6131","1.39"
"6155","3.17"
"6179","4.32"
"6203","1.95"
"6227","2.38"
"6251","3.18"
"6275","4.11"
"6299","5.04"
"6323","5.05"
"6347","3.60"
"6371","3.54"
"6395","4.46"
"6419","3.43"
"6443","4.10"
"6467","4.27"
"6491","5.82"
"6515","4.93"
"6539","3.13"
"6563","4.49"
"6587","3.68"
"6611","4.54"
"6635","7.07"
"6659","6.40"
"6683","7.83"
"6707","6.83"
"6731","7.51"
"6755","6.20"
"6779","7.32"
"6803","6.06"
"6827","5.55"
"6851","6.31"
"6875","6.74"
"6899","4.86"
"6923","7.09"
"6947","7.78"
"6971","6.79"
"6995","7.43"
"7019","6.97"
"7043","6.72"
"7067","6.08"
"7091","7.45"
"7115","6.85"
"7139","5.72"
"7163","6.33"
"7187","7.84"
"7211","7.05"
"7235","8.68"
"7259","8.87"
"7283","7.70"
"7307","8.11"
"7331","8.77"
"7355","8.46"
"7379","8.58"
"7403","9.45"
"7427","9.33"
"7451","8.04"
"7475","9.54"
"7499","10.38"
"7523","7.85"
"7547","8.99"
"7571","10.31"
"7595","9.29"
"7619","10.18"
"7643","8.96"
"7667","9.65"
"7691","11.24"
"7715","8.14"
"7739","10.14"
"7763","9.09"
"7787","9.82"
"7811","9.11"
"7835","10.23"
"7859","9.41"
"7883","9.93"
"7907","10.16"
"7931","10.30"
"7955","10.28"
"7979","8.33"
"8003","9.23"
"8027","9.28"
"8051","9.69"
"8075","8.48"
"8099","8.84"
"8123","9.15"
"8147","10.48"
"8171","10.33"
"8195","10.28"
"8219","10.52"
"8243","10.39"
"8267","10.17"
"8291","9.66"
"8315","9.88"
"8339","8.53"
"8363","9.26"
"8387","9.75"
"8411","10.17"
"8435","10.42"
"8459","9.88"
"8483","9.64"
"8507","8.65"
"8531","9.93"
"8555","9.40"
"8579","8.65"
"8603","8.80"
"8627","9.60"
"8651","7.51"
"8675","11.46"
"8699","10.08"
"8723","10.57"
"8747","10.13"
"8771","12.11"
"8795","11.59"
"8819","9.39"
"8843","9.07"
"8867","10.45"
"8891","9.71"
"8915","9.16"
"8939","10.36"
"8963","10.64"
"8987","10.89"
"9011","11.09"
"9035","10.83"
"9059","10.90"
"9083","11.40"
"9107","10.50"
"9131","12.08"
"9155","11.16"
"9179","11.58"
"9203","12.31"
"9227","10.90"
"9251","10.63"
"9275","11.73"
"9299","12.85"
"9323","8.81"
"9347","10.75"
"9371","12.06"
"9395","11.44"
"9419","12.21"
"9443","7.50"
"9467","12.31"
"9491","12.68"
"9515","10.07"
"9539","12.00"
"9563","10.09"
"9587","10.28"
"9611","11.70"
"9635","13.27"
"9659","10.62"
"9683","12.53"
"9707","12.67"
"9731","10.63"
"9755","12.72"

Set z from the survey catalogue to 0.661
